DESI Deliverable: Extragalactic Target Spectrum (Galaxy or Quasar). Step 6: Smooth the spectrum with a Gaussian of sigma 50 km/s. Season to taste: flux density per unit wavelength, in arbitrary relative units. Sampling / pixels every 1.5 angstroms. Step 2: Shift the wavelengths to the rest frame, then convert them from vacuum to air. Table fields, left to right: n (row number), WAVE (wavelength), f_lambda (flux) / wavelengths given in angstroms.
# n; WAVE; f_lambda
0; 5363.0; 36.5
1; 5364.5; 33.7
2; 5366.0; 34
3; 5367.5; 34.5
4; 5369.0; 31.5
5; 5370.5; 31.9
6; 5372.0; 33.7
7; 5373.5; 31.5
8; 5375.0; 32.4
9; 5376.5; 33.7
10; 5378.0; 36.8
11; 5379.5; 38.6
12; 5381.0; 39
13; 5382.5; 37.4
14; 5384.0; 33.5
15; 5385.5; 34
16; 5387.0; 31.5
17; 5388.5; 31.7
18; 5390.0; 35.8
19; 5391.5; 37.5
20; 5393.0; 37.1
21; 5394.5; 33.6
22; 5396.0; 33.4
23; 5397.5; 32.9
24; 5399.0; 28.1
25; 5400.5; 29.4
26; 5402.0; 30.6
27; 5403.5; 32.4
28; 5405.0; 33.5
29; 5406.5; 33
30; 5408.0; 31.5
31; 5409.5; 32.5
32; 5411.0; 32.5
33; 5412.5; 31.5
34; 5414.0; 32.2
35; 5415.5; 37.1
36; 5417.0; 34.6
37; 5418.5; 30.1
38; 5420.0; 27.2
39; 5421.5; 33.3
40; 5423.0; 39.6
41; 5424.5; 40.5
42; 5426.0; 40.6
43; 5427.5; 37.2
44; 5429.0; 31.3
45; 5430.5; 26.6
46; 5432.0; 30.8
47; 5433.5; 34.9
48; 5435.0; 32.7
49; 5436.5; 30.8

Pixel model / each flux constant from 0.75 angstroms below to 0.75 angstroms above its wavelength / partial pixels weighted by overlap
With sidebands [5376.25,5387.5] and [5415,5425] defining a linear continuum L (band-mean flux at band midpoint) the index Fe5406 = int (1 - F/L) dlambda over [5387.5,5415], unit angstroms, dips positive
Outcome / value 1.8 angstroms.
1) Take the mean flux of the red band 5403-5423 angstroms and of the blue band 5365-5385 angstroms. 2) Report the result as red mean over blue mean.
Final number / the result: 0.9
